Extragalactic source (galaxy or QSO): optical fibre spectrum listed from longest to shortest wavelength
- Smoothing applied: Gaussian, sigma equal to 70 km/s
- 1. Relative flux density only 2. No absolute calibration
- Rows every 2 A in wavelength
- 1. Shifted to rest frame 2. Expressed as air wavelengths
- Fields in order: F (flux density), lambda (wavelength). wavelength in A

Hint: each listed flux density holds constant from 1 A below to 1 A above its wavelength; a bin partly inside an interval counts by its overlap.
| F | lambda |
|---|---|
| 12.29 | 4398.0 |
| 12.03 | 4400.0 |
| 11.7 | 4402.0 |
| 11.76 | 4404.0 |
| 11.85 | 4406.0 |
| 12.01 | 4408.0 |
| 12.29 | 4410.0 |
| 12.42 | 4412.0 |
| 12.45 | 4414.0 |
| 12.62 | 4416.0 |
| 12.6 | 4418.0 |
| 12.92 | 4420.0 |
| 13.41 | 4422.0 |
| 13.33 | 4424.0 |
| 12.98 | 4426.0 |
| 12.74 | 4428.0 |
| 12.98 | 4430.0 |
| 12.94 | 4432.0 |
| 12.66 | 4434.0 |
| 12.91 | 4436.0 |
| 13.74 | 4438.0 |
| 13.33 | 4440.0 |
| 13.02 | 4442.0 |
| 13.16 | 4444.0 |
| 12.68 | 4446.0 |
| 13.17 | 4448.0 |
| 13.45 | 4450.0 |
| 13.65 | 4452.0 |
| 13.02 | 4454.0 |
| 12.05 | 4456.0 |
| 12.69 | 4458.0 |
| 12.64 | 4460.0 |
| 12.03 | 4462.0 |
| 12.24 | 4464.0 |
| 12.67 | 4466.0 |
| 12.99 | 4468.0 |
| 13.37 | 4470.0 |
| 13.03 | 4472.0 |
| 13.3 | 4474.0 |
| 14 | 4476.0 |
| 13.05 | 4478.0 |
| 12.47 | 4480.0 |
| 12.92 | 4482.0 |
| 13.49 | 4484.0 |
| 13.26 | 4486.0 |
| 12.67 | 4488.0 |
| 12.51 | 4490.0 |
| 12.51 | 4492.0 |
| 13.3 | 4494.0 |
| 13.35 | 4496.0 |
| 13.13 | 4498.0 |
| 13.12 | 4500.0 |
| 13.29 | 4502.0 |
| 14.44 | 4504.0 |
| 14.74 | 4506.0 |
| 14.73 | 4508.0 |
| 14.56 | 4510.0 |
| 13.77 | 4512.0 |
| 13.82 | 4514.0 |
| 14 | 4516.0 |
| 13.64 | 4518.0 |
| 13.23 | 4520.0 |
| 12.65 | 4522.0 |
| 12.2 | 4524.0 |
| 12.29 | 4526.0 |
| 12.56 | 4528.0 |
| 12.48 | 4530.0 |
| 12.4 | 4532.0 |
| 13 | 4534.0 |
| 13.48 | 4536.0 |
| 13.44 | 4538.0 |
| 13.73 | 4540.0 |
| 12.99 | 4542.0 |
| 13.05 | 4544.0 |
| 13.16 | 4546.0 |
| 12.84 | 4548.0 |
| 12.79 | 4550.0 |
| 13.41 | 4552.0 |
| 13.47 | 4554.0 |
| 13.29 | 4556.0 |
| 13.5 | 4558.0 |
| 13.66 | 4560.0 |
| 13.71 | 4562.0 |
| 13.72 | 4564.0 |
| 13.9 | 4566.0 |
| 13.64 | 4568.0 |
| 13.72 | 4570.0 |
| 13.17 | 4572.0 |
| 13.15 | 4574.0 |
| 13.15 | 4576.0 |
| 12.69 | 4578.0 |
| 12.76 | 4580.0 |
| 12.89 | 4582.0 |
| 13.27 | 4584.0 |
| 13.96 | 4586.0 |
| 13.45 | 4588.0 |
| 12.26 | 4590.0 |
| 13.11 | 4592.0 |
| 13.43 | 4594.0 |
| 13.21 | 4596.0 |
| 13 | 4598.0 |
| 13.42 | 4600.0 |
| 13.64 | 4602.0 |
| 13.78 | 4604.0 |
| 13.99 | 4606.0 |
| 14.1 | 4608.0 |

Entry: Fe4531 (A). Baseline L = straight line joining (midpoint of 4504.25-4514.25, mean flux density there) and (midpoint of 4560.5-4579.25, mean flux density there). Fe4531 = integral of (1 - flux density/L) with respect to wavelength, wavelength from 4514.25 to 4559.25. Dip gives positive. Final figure 2.7 A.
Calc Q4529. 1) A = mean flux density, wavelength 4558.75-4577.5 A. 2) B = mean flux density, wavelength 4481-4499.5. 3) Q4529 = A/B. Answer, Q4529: 1.04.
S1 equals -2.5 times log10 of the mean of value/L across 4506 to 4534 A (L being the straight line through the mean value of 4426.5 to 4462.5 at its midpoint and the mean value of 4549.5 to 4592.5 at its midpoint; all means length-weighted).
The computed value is -0.01 mag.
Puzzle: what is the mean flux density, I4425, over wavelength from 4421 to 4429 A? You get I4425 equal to 13.1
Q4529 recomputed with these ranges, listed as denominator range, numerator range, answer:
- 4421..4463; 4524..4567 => 1.01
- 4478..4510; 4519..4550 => 0.97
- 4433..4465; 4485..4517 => 1.05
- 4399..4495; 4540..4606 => 1.04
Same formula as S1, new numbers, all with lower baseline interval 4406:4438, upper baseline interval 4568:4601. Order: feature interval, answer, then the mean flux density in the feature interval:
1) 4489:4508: -0.04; 13.4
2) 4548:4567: -0.03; 13.5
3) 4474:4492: -0.01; 13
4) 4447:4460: -0.01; 13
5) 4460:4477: -0.01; 12.9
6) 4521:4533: 0.05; 12.4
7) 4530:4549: 0.00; 13.1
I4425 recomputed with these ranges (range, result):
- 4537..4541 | 13.6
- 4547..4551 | 12.8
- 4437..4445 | 13.3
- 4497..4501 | 13.1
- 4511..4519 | 13.8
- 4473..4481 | 13.2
